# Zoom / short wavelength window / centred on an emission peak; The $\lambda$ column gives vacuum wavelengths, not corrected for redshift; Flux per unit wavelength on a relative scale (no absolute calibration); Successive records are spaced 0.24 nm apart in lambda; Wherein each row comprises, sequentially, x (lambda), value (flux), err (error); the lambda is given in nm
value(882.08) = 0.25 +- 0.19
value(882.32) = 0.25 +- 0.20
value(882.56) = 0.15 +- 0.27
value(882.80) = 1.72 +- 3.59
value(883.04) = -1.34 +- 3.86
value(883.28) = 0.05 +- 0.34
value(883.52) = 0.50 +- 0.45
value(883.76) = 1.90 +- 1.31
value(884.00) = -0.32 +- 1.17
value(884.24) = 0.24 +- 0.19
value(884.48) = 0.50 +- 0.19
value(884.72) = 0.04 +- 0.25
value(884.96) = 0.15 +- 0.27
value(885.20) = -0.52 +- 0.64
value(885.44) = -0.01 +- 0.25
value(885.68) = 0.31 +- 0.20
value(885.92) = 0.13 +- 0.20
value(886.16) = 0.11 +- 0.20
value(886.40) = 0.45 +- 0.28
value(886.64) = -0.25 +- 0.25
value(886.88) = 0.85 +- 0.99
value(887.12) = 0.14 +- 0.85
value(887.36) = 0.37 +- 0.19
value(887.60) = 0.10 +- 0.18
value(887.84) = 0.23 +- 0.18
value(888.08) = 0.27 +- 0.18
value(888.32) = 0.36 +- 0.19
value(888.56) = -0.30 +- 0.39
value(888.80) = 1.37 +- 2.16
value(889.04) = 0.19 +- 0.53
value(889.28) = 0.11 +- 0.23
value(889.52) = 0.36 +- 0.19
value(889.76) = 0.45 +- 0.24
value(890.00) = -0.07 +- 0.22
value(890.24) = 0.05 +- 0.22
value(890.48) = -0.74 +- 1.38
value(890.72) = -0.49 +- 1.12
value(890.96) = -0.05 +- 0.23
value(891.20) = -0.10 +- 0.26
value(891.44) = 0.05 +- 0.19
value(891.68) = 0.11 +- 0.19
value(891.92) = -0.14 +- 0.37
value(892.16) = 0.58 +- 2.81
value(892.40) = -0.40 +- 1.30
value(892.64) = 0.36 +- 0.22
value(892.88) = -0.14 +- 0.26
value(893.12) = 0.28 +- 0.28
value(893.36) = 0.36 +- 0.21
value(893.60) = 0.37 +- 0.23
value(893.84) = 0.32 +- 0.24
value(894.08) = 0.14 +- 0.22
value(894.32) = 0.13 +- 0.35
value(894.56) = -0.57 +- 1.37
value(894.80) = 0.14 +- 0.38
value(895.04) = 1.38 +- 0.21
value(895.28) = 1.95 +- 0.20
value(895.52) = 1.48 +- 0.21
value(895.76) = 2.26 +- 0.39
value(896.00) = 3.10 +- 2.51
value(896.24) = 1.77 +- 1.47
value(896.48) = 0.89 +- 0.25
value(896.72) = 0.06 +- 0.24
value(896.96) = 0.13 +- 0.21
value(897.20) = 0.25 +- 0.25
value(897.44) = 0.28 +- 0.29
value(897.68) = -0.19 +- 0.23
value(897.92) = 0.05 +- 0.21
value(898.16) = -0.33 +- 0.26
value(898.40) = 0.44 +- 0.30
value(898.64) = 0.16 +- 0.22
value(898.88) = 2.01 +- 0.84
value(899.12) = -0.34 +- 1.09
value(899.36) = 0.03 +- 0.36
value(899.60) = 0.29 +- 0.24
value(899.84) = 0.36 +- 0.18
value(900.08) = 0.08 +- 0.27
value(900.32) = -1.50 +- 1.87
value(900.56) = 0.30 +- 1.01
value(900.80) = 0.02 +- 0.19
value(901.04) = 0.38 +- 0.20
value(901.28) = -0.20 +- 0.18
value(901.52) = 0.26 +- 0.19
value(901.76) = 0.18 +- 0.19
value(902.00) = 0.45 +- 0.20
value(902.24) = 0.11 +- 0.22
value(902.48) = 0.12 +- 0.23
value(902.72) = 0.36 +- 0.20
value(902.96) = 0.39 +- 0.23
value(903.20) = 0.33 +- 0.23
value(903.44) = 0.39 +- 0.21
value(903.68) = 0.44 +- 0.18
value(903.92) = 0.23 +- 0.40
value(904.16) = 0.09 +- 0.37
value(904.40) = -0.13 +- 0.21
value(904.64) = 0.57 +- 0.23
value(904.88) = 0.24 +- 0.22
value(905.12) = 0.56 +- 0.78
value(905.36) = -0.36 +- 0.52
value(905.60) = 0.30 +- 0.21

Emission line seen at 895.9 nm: [O II]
